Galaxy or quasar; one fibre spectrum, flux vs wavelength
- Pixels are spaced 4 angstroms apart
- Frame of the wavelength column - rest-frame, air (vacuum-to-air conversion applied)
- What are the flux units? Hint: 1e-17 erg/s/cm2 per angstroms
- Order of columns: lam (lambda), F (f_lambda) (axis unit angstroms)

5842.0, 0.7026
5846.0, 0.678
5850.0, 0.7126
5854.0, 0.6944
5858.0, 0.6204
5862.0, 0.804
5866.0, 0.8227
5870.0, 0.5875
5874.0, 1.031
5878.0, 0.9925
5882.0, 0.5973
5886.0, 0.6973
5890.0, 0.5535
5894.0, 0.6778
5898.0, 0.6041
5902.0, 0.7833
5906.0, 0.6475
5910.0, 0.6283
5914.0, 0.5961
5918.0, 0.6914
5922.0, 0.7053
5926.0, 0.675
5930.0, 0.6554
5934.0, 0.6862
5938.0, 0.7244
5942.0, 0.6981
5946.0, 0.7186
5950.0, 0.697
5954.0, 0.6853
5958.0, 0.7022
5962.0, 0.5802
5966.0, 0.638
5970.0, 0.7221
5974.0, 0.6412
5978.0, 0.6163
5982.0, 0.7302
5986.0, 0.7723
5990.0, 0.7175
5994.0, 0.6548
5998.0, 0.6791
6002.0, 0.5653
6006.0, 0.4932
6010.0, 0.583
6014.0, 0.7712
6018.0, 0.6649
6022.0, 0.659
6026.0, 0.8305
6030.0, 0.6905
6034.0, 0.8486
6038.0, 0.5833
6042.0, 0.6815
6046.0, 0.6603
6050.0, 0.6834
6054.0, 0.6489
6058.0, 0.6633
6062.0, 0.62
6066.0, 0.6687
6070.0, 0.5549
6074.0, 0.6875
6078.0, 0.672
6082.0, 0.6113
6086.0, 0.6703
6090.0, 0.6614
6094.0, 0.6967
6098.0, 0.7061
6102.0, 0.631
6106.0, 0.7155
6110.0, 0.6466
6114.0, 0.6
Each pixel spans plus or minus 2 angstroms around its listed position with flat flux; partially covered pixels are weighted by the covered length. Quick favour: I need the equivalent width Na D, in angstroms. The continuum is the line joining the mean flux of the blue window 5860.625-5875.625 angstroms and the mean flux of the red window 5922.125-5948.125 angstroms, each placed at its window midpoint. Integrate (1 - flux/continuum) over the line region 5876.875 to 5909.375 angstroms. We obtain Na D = 3.5 angstroms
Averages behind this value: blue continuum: 0.806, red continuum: 0.694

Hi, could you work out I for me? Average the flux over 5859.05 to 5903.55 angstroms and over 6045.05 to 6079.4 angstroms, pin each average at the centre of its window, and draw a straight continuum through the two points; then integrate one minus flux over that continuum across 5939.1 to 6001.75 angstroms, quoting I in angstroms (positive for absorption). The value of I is 1.3 angstroms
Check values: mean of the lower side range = 0.738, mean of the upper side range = 0.65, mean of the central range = 0.681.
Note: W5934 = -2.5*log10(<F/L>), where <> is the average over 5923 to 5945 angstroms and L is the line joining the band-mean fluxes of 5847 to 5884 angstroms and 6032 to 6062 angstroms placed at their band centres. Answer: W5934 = 0.059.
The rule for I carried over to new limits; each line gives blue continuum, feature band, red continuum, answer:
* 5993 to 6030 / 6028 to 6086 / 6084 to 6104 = 0.3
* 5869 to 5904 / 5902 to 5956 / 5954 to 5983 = 0.9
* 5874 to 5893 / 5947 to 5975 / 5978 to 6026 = 1.0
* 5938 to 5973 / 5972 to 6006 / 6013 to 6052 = 1.5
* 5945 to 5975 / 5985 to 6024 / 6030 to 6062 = 1.3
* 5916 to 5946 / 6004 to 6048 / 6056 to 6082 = -1.4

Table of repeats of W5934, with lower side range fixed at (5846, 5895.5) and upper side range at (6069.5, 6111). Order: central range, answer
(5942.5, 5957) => 0.01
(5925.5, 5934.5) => 0.07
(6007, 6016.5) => 0.05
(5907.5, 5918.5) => 0.14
